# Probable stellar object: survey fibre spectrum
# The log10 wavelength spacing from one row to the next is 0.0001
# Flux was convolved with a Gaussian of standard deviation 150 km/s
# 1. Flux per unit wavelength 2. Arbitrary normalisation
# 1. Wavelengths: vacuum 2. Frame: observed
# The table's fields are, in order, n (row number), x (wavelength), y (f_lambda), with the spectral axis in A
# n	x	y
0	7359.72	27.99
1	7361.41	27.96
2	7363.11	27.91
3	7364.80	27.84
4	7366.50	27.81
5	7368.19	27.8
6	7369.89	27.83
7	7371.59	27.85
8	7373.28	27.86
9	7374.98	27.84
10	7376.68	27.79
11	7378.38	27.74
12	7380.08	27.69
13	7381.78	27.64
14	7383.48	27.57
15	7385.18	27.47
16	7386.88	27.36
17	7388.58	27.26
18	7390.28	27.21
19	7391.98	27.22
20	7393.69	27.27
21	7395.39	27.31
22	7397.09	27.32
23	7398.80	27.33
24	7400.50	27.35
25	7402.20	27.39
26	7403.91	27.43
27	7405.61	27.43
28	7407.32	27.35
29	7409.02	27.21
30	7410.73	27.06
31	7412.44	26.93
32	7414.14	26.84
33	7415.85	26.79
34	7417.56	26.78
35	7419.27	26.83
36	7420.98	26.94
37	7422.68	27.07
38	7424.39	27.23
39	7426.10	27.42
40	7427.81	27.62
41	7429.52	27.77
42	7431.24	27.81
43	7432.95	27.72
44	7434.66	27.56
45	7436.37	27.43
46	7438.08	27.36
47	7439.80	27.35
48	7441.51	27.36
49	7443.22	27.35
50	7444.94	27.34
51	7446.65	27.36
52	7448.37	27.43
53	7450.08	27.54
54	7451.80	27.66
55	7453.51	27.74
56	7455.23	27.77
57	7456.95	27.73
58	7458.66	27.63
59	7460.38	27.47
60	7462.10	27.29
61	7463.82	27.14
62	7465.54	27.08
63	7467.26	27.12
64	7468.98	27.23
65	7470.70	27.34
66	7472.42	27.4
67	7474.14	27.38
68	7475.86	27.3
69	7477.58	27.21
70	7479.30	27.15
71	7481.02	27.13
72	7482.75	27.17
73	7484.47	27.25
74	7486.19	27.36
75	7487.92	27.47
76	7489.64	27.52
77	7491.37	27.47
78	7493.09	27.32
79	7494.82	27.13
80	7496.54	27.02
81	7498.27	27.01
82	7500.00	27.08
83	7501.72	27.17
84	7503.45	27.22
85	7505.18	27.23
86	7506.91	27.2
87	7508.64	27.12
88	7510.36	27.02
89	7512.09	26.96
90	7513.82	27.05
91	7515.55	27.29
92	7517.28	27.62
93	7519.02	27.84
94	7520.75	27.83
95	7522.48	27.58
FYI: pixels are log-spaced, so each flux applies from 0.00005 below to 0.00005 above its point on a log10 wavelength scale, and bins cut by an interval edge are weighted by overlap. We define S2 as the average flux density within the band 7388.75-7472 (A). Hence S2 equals 27.3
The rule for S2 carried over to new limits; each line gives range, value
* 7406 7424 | 27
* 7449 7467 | 27.5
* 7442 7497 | 27.4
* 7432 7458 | 27.5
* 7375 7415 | 27.4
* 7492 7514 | 27.1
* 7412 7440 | 27.3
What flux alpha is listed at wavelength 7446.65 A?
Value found 27.36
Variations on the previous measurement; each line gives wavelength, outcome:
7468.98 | 27.23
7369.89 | 27.83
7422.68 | 27.07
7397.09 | 27.32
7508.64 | 27.12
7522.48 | 27.58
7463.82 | 27.14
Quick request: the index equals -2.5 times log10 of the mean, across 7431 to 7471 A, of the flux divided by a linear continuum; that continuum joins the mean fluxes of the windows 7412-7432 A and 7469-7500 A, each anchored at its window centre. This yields -0.009 mag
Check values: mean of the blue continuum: 27.2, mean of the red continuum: 27.3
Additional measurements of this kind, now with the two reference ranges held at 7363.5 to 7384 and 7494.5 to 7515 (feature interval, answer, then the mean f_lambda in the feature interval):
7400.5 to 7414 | 0.01 mag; 27.3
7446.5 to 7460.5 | -0.01 mag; 27.6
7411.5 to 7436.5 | 0.01 mag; 27.2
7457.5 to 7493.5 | 0.00 mag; 27.3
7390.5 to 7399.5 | 0.02 mag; 27.3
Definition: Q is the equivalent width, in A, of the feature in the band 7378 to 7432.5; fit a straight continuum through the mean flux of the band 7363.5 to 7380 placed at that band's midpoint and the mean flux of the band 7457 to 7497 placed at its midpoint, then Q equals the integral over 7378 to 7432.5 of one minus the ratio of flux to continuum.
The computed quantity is 0.70 A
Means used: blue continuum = 27.8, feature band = 27.3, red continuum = 27.3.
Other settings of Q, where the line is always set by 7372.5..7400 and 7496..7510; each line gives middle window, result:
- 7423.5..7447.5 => -0.12 A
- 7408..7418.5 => 0.18 A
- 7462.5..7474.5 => 0.00 A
